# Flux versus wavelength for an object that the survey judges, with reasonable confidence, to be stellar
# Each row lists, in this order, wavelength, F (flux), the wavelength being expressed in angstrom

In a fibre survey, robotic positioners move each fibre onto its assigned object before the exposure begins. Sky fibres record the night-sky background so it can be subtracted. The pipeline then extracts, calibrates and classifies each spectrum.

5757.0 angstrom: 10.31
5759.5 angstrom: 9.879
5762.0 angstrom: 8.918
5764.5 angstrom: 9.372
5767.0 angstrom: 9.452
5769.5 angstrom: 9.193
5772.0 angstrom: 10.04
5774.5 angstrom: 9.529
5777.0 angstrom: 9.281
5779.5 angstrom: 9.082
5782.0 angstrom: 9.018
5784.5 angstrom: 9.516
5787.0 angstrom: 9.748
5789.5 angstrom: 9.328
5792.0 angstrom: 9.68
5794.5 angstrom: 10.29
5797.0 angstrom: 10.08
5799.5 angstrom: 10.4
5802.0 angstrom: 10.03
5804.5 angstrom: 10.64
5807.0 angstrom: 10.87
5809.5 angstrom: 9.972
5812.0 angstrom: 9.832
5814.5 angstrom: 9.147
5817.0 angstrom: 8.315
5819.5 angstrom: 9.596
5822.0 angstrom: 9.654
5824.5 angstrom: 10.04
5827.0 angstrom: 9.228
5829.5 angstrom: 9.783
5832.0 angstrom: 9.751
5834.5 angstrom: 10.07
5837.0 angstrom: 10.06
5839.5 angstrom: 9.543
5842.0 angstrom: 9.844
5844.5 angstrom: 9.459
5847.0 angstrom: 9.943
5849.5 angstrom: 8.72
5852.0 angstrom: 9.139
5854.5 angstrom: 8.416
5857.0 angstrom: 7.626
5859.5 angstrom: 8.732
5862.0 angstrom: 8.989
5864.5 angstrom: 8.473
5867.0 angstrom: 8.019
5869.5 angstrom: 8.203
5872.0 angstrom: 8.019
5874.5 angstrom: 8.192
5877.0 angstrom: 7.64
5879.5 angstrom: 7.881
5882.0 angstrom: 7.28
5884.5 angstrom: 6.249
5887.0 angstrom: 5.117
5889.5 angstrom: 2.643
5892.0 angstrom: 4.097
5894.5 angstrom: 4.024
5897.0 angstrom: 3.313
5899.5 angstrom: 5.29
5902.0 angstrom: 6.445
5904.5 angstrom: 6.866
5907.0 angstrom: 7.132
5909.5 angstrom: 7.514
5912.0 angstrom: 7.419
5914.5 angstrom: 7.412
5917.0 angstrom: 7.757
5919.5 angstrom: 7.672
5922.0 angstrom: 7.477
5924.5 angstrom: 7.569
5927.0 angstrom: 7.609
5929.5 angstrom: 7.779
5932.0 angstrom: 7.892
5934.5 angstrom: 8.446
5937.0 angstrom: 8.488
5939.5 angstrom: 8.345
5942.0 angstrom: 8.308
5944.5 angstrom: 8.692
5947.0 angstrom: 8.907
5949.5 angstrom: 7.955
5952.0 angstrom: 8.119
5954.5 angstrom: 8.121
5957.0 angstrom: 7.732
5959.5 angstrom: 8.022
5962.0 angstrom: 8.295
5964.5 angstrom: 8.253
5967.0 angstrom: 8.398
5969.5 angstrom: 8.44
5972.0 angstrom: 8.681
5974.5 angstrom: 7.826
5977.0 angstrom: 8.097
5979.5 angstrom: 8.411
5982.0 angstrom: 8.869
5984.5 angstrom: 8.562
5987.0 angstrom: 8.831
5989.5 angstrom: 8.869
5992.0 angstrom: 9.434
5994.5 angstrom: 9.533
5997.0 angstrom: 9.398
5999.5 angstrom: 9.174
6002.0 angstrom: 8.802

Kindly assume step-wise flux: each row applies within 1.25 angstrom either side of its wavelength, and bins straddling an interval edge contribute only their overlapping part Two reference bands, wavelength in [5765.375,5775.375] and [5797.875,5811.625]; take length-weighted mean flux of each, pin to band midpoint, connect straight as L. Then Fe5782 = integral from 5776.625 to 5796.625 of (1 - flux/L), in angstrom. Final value 0.8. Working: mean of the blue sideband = 9.55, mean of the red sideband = 10.3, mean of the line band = 9.53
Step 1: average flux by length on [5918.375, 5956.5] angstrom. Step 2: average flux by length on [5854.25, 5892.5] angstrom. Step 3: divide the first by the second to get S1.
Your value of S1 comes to 1.1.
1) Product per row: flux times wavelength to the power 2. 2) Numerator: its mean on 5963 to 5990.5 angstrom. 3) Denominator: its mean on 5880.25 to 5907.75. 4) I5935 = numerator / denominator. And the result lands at 1.6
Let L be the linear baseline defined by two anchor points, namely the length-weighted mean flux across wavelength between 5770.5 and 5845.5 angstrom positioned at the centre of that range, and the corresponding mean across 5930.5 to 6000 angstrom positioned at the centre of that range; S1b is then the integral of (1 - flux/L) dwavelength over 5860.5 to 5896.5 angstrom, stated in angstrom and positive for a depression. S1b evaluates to 9.71 angstrom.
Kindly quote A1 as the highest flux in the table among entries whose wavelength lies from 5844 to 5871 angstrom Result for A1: 9.943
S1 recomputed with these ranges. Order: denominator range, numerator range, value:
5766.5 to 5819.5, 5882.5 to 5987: 0.76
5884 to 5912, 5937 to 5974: 1.54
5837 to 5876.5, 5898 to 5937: 0.84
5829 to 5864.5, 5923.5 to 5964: 0.88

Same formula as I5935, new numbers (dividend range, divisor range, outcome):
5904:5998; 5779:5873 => 0.91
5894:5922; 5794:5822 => 0.68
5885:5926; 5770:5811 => 0.65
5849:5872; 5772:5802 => 0.90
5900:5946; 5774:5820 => 0.83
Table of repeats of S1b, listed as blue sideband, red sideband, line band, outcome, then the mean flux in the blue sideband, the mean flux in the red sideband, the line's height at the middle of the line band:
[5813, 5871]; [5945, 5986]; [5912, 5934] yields 2.4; 9.16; 8.3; 8.6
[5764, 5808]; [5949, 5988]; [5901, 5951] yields 4.8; 9.75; 8.29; 8.63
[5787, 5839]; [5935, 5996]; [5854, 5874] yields 2.3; 9.83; 8.47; 9.38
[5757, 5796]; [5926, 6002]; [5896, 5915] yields 5.1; 9.52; 8.46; 8.79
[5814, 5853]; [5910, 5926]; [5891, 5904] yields 5.3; 9.53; 7.55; 8.03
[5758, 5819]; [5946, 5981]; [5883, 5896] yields 6.4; 9.65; 8.23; 8.83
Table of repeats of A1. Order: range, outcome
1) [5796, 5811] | 10.87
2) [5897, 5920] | 7.757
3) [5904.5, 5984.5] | 8.907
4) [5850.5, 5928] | 9.139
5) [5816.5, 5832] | 10.04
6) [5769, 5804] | 10.4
